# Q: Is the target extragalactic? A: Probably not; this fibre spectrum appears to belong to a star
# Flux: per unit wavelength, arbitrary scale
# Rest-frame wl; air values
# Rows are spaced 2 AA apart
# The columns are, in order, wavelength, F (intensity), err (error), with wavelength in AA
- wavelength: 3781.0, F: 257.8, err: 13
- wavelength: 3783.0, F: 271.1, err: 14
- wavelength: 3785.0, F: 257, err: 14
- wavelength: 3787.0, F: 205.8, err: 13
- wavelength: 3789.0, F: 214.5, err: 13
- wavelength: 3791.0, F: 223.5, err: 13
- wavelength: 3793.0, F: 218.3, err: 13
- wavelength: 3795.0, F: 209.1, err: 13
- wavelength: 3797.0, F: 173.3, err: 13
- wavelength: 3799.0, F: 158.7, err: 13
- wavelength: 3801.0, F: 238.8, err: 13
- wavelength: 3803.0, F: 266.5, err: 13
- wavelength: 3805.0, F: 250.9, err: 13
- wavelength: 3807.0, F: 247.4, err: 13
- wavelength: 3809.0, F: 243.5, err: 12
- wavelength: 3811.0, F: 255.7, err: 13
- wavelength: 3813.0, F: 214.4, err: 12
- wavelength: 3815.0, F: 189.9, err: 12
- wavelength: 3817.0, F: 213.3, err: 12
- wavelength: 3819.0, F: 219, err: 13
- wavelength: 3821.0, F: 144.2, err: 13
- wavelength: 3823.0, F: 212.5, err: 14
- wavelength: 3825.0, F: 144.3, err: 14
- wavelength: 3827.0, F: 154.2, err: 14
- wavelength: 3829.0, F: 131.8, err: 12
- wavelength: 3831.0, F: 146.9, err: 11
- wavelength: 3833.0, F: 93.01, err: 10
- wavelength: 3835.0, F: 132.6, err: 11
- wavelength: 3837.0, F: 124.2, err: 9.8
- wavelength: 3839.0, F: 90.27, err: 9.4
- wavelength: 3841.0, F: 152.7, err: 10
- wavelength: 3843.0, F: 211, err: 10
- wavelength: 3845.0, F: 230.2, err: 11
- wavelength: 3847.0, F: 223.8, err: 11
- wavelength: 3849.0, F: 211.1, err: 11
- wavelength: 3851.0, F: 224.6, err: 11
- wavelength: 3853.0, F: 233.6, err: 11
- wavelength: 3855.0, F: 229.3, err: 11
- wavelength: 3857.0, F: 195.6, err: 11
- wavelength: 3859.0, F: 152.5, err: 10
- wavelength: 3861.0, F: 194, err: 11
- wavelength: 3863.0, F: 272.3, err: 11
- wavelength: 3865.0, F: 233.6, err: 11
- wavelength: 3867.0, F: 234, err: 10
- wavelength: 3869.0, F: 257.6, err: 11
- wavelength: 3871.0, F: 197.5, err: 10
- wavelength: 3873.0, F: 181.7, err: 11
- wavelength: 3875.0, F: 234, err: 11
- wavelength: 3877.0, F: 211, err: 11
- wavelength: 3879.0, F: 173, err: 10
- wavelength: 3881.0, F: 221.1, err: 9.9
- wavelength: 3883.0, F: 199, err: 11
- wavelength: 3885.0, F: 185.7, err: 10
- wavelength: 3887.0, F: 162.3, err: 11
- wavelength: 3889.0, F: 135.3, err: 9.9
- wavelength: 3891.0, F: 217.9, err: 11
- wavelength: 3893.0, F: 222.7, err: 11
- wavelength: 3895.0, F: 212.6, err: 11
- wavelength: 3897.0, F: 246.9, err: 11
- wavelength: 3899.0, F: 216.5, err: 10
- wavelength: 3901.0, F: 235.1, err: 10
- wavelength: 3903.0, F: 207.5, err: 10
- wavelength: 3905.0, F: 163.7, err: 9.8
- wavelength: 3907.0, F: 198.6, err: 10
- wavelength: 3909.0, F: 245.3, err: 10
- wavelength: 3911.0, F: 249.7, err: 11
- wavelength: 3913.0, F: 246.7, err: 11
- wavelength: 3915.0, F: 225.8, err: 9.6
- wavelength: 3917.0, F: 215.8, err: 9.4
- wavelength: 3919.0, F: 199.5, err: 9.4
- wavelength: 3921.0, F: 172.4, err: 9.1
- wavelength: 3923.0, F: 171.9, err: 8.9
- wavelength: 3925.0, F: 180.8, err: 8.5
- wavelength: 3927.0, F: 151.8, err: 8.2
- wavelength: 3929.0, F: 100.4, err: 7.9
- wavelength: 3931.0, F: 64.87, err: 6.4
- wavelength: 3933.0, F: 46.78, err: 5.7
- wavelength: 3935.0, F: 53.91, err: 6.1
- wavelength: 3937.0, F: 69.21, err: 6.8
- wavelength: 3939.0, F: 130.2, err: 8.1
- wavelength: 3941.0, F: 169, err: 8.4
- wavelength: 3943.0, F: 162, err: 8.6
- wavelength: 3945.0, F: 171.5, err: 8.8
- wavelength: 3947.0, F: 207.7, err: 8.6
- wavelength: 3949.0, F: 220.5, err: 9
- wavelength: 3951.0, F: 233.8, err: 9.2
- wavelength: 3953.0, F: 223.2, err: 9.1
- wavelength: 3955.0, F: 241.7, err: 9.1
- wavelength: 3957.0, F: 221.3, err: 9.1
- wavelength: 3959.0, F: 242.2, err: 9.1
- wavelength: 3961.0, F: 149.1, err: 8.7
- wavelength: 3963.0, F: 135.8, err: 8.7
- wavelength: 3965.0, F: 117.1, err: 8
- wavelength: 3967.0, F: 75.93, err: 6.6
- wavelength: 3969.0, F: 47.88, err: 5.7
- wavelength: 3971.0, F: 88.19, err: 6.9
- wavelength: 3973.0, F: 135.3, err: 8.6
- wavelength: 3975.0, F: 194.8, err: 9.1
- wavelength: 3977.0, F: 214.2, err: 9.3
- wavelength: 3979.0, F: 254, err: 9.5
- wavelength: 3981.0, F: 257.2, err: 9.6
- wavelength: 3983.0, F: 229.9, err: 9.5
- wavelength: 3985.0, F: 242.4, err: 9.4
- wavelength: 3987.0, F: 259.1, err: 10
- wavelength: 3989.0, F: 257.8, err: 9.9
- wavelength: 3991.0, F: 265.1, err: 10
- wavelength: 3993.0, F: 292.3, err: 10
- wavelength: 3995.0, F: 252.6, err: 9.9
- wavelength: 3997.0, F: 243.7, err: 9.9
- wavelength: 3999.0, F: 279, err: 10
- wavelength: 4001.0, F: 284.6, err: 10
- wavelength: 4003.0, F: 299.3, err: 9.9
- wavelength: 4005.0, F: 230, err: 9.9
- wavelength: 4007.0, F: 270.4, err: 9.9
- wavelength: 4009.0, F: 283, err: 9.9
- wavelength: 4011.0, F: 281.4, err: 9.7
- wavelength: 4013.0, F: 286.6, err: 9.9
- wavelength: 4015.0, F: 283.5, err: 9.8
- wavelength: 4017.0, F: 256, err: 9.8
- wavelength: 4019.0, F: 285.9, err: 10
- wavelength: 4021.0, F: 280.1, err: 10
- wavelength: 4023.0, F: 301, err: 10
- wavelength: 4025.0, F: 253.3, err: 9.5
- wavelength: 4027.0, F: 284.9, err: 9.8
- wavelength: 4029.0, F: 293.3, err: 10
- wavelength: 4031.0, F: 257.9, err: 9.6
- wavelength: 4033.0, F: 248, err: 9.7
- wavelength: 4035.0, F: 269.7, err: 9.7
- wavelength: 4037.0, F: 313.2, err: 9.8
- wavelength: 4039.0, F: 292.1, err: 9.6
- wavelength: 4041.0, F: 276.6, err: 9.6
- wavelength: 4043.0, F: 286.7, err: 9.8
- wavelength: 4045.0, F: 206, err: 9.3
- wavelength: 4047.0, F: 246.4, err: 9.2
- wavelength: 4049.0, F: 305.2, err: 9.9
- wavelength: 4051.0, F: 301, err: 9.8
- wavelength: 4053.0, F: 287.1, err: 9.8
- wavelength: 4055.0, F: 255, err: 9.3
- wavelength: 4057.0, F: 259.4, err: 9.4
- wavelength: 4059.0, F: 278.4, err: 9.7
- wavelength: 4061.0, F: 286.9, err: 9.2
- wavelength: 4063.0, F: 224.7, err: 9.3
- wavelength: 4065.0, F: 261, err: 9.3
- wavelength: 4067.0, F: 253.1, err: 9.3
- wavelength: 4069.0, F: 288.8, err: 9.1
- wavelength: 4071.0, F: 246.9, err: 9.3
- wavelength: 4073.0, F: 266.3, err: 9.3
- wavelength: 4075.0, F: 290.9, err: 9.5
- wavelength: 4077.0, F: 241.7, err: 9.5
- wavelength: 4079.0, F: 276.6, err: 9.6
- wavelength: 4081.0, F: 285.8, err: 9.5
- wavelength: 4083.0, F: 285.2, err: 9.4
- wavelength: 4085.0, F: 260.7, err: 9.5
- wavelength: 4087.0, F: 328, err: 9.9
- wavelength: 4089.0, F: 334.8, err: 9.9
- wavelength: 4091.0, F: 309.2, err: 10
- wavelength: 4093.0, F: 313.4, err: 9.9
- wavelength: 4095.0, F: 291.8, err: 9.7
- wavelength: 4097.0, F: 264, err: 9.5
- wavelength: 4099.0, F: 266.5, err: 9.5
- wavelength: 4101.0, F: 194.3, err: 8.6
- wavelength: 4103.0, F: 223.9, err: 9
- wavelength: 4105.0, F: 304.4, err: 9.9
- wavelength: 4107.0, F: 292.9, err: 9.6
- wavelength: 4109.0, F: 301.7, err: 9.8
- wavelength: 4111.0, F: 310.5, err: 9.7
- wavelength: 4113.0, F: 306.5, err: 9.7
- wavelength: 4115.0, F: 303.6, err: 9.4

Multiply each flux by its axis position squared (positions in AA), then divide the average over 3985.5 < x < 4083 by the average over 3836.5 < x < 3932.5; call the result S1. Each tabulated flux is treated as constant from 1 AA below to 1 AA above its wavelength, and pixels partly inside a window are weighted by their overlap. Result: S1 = 1.48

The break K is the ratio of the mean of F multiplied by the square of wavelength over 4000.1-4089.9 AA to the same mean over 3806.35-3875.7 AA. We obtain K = 1.57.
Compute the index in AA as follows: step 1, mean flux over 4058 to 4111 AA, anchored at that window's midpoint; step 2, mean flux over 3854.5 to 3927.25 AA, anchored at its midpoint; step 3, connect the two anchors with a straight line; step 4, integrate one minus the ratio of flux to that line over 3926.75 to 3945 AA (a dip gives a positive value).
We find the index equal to 9.5 AA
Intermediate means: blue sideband 207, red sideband 276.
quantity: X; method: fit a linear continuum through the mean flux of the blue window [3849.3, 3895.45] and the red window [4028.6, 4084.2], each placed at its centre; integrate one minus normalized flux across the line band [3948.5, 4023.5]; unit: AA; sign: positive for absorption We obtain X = 5.7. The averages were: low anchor 208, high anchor 271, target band 229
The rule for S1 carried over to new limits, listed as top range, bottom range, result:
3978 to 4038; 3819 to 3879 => 1.55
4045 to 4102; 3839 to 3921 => 1.44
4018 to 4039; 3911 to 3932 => 1.67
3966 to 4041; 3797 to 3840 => 1.48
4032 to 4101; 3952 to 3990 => 1.53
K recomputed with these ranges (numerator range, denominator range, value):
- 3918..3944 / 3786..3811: 0.62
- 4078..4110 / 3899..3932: 1.63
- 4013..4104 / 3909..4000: 1.54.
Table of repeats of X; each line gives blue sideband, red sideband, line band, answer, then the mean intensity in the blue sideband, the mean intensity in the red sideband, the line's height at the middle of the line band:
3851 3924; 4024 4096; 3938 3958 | 3.0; 210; 277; 233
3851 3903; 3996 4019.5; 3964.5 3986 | 7.4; 210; 273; 258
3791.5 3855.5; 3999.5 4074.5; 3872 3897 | 2.0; 193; 273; 216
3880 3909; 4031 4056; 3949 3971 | 6.2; 203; 273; 234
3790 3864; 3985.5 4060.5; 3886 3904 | 1.3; 195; 273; 222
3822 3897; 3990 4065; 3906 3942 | 9.8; 191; 273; 222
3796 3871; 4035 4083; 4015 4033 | -1.1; 197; 271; 260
